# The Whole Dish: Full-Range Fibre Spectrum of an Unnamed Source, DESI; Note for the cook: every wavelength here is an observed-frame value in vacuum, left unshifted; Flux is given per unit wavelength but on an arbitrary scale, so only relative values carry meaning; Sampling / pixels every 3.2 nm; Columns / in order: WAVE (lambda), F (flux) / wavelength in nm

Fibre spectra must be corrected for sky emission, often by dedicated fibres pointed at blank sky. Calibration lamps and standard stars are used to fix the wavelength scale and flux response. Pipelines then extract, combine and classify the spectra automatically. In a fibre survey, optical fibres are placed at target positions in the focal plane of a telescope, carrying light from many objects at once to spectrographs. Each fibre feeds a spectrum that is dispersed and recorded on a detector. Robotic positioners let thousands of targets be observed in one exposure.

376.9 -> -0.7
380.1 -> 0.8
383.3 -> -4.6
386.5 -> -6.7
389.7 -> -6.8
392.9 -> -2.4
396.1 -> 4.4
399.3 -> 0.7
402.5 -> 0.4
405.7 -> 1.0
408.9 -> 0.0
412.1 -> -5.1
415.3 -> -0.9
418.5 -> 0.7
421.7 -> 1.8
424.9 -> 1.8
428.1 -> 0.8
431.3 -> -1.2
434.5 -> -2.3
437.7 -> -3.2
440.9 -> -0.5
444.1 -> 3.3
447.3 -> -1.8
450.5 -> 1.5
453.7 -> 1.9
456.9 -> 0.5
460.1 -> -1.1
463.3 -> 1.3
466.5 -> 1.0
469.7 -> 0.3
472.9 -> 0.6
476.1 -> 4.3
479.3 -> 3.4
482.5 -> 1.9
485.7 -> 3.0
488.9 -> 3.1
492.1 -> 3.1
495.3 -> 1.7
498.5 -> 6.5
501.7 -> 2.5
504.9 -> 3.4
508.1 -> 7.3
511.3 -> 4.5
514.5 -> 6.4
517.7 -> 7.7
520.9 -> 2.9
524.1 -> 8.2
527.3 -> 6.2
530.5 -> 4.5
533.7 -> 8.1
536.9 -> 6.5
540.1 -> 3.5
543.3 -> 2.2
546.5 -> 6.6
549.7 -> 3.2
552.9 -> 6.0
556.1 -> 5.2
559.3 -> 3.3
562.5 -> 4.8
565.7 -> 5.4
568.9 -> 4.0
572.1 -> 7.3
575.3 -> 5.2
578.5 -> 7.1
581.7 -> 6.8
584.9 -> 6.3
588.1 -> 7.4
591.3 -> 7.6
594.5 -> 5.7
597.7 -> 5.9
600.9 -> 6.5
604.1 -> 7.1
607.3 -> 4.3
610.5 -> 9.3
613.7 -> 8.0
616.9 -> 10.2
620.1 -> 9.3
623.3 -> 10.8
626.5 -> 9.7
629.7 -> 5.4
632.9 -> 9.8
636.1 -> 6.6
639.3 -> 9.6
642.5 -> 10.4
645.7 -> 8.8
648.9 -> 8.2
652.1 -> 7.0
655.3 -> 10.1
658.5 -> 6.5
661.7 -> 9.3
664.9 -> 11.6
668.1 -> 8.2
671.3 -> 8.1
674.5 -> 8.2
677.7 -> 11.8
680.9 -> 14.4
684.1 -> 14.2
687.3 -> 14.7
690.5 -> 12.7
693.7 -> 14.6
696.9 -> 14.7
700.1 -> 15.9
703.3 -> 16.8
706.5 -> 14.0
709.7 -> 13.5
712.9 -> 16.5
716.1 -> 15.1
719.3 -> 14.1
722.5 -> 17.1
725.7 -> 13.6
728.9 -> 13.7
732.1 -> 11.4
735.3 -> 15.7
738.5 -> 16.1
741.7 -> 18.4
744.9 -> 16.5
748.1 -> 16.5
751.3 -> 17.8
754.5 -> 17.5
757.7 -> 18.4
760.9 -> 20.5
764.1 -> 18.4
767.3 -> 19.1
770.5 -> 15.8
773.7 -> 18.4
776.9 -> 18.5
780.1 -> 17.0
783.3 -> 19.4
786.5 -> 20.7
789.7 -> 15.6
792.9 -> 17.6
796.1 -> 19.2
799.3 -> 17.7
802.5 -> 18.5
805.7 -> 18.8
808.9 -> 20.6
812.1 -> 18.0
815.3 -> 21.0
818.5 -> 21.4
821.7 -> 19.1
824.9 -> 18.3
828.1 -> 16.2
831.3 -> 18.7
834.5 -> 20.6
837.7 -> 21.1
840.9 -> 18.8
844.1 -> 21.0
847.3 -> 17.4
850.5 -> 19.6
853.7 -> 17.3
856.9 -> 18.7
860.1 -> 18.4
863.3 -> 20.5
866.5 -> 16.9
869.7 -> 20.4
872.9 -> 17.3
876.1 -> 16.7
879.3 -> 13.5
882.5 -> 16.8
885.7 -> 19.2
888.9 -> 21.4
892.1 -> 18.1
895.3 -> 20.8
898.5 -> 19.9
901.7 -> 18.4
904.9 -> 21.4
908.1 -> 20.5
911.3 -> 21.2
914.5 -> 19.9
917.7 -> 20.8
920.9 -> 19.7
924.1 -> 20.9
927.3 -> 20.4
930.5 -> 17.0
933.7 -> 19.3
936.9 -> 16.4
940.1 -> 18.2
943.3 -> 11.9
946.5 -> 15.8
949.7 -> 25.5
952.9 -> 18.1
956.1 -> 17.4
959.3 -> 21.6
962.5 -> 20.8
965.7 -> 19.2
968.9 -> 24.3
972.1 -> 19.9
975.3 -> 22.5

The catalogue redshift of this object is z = 0.702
